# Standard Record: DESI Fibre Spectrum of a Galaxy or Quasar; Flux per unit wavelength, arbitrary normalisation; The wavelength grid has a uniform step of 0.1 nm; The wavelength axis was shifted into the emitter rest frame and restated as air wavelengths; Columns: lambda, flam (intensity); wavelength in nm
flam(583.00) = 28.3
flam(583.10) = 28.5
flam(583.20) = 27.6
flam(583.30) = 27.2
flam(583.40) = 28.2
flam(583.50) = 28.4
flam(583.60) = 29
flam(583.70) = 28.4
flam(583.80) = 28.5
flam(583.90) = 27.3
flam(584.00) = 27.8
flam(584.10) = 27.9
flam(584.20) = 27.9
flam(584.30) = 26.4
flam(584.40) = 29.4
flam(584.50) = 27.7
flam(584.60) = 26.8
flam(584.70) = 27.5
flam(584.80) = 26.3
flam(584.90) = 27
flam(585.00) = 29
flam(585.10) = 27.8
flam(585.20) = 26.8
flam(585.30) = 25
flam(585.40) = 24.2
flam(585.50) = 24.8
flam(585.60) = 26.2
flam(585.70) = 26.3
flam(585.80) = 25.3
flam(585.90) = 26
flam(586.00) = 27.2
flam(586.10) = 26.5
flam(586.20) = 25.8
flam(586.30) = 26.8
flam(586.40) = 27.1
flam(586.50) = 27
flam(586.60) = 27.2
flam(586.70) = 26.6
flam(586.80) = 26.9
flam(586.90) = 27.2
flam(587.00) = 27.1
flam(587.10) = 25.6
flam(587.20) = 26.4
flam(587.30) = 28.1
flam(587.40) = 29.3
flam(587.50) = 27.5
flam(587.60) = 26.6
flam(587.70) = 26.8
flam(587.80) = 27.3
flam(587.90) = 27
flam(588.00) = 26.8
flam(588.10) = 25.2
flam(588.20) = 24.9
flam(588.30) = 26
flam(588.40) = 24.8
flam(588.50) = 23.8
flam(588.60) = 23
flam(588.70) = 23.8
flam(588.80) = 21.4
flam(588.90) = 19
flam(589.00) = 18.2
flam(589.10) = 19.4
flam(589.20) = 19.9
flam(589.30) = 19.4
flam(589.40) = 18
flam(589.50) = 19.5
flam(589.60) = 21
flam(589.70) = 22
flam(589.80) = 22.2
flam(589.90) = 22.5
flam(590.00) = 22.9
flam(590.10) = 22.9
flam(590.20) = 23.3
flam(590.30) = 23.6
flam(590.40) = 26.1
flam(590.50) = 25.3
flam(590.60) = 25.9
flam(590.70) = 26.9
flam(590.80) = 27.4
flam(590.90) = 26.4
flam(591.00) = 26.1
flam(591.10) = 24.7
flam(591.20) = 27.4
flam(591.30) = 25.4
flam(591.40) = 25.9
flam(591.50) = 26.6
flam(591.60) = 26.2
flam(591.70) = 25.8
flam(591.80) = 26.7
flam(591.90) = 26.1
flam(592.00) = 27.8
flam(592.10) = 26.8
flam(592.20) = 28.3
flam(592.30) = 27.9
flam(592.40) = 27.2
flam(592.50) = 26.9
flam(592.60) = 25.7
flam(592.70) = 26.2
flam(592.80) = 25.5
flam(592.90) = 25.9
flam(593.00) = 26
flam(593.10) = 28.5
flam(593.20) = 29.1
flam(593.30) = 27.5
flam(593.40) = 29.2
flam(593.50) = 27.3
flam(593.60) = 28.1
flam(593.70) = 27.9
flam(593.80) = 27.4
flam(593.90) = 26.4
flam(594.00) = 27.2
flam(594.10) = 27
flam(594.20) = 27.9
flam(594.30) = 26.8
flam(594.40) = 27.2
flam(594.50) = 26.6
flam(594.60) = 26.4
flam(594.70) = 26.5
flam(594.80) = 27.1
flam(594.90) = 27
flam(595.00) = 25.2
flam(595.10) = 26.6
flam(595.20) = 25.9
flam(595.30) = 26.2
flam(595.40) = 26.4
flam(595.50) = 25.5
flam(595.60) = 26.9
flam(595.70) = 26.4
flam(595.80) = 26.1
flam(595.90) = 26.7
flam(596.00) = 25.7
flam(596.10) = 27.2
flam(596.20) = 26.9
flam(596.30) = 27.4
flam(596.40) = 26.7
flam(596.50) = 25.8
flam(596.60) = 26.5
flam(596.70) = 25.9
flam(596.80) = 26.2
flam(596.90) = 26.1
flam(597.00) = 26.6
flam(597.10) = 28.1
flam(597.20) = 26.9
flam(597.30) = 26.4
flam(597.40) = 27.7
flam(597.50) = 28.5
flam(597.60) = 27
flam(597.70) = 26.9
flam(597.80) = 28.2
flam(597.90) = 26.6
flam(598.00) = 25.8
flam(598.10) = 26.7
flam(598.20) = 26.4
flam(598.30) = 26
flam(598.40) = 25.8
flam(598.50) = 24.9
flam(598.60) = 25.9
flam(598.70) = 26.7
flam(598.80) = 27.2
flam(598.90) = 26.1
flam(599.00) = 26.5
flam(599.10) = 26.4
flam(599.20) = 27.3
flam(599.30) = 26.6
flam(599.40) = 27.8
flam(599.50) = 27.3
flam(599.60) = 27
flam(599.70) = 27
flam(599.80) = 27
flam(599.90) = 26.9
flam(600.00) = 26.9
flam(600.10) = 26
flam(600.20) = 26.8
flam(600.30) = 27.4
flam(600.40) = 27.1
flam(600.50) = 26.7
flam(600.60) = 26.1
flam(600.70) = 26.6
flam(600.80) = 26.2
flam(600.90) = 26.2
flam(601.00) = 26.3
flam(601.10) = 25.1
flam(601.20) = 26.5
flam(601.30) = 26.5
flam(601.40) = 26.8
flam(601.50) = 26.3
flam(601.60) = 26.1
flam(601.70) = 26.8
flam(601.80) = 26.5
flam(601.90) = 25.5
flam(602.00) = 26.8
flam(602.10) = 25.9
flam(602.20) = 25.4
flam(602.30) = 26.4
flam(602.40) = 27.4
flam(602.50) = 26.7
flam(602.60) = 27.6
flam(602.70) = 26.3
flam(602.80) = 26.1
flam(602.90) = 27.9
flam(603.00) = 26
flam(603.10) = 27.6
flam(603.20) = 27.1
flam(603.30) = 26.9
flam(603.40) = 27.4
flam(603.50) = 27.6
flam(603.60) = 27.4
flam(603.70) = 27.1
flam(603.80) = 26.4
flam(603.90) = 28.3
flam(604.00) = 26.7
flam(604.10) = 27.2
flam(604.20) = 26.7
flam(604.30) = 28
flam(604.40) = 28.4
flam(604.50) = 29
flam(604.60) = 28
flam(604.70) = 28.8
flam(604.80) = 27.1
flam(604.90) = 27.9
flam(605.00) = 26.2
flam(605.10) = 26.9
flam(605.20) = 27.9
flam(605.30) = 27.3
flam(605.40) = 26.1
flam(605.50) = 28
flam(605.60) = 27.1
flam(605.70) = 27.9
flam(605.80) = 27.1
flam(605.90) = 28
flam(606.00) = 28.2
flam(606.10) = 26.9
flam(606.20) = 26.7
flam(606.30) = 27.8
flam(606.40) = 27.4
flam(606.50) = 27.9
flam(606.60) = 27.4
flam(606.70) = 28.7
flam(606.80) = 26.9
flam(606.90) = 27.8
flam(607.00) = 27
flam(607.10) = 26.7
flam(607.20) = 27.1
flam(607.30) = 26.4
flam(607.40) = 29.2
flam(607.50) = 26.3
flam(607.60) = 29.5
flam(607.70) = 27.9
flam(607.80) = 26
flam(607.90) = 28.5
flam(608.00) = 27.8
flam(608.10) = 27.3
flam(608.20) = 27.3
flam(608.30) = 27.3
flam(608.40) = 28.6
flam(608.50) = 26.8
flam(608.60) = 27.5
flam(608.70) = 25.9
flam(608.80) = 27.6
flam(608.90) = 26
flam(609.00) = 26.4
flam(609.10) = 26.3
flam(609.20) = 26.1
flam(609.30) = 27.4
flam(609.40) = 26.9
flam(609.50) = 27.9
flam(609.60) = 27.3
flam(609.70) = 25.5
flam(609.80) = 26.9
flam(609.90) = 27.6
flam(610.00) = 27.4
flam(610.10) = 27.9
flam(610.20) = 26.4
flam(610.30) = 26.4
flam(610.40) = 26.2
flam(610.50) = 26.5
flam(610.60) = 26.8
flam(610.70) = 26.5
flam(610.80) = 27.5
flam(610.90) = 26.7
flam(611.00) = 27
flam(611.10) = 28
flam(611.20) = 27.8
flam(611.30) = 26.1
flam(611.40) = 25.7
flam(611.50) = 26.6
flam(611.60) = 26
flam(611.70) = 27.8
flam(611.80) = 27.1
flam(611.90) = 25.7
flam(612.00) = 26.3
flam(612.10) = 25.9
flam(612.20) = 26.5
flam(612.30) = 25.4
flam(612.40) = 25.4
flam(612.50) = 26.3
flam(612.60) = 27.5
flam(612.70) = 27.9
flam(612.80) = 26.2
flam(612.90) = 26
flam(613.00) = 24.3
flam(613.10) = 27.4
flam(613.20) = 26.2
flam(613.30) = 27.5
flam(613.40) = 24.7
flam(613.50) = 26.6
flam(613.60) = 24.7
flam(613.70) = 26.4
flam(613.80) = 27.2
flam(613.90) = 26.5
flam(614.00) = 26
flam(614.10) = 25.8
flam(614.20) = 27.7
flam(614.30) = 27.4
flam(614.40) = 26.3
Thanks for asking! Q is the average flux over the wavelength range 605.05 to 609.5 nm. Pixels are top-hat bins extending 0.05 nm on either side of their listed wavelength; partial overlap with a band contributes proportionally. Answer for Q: 27.3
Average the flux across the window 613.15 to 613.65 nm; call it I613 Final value 25.9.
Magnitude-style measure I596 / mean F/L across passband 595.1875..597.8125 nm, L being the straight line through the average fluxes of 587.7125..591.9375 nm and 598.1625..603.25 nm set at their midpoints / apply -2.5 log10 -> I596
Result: -0.047 mag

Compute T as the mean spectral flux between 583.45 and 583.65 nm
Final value 28.7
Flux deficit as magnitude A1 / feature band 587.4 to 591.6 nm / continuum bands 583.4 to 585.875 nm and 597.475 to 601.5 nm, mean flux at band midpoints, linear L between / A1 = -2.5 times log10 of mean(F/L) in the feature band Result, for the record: 0.12 mag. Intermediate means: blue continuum 27.2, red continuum 26.6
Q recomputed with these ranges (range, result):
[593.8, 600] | 26.7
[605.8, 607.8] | 27.5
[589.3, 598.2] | 26.1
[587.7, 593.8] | 25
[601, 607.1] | 27.1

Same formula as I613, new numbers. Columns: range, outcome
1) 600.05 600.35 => 26.7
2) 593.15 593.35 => 28.3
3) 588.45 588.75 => 23.5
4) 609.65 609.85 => 26.2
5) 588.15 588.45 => 25.2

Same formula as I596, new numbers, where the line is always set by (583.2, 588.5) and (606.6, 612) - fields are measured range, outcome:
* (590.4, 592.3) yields 0.02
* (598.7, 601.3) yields 0.01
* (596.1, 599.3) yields 0.01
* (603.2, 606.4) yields -0.02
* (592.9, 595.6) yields 0.00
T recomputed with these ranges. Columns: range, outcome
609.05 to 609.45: 26.7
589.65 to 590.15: 22.5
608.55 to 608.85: 27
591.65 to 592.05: 26.6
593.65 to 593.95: 27.2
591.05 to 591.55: 26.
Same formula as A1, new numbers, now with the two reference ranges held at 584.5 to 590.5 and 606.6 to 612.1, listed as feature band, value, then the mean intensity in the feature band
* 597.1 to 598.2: -0.05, 27.1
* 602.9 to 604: -0.03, 27.2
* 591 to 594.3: -0.06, 26.9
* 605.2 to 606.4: -0.03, 27.4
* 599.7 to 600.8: -0.02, 26.7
